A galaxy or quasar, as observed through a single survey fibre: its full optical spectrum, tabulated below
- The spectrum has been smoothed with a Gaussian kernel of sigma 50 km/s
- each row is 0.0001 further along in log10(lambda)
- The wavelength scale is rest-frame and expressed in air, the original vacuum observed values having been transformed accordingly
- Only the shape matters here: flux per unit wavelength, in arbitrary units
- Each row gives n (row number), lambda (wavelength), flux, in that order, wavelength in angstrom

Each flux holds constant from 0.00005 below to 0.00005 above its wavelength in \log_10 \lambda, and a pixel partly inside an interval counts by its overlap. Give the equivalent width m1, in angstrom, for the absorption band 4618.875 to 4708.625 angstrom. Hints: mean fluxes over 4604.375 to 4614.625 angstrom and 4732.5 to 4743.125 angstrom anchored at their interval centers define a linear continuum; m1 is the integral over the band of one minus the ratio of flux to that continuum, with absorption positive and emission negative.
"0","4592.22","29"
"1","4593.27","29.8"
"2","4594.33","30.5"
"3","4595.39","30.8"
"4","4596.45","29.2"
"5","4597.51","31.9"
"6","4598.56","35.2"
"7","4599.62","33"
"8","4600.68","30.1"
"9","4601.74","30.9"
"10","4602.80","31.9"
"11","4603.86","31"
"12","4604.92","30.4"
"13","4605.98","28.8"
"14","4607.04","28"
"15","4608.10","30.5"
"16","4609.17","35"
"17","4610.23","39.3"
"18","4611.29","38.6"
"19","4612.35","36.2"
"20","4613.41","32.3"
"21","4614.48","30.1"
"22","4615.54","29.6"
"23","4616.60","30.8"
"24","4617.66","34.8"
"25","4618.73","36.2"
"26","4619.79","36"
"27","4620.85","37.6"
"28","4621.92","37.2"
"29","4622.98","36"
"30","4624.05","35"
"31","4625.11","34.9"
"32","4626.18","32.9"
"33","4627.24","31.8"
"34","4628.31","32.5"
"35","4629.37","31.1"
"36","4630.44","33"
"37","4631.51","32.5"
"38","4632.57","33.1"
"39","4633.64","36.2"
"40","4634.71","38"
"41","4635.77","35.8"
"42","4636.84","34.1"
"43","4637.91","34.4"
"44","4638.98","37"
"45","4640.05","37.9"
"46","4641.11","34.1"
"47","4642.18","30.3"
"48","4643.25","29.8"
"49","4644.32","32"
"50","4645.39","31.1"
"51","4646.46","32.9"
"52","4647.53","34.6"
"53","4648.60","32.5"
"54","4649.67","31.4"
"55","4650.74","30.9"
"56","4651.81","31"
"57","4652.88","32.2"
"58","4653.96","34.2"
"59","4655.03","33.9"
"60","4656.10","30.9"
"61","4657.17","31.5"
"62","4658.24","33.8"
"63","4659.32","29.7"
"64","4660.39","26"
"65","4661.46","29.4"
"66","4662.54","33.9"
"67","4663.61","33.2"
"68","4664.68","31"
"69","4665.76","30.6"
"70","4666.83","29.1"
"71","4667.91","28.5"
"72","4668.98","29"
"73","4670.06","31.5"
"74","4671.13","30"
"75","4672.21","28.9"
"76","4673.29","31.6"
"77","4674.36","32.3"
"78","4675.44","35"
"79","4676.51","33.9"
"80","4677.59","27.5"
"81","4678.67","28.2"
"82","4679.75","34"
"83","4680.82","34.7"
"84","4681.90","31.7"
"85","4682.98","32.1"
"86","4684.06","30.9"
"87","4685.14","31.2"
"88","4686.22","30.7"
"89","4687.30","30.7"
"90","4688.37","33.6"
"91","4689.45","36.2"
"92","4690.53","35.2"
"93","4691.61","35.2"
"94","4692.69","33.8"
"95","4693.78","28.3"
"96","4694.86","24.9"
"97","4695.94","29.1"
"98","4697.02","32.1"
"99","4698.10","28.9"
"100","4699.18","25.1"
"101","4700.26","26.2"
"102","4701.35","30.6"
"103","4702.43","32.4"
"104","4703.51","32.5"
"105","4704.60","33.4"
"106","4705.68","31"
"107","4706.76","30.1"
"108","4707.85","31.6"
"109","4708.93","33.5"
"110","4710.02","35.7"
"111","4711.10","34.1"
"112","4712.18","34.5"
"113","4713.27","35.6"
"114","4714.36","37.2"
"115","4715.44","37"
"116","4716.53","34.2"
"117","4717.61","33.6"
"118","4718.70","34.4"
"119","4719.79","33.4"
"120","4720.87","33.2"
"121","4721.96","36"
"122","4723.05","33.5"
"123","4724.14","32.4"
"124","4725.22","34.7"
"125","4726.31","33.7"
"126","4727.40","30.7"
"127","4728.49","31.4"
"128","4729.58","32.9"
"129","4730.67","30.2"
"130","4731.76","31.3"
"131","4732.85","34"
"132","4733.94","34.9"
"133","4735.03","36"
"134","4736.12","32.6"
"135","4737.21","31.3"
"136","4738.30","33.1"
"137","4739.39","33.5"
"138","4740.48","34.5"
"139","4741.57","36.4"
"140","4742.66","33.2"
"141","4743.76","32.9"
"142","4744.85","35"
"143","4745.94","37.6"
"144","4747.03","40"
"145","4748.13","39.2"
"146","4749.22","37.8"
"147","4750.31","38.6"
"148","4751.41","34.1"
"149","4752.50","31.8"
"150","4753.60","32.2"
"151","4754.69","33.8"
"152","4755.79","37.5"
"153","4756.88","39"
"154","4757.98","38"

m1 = 3.30 angstrom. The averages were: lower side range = 33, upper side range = 34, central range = 32.2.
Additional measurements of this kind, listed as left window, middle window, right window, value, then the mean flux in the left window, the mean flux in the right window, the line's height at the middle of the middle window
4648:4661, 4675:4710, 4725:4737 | 0.8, 31.5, 32.8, 32.2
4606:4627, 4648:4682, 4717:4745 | 2.5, 34.1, 33.4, 33.8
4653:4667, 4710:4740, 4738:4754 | 0.6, 31.4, 35.4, 34.4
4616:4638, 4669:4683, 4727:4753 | 1.2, 34.5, 34.3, 34.4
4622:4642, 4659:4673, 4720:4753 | 1.7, 34.5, 34.2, 34.4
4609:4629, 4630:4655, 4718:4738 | 0.6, 34.5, 33.1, 34.2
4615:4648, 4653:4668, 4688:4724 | 1.0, 34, 32.6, 33.4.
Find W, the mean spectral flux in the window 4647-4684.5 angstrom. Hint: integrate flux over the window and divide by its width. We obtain 31.4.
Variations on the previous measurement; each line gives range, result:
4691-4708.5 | 30.4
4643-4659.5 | 32.1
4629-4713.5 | 32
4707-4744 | 33.7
